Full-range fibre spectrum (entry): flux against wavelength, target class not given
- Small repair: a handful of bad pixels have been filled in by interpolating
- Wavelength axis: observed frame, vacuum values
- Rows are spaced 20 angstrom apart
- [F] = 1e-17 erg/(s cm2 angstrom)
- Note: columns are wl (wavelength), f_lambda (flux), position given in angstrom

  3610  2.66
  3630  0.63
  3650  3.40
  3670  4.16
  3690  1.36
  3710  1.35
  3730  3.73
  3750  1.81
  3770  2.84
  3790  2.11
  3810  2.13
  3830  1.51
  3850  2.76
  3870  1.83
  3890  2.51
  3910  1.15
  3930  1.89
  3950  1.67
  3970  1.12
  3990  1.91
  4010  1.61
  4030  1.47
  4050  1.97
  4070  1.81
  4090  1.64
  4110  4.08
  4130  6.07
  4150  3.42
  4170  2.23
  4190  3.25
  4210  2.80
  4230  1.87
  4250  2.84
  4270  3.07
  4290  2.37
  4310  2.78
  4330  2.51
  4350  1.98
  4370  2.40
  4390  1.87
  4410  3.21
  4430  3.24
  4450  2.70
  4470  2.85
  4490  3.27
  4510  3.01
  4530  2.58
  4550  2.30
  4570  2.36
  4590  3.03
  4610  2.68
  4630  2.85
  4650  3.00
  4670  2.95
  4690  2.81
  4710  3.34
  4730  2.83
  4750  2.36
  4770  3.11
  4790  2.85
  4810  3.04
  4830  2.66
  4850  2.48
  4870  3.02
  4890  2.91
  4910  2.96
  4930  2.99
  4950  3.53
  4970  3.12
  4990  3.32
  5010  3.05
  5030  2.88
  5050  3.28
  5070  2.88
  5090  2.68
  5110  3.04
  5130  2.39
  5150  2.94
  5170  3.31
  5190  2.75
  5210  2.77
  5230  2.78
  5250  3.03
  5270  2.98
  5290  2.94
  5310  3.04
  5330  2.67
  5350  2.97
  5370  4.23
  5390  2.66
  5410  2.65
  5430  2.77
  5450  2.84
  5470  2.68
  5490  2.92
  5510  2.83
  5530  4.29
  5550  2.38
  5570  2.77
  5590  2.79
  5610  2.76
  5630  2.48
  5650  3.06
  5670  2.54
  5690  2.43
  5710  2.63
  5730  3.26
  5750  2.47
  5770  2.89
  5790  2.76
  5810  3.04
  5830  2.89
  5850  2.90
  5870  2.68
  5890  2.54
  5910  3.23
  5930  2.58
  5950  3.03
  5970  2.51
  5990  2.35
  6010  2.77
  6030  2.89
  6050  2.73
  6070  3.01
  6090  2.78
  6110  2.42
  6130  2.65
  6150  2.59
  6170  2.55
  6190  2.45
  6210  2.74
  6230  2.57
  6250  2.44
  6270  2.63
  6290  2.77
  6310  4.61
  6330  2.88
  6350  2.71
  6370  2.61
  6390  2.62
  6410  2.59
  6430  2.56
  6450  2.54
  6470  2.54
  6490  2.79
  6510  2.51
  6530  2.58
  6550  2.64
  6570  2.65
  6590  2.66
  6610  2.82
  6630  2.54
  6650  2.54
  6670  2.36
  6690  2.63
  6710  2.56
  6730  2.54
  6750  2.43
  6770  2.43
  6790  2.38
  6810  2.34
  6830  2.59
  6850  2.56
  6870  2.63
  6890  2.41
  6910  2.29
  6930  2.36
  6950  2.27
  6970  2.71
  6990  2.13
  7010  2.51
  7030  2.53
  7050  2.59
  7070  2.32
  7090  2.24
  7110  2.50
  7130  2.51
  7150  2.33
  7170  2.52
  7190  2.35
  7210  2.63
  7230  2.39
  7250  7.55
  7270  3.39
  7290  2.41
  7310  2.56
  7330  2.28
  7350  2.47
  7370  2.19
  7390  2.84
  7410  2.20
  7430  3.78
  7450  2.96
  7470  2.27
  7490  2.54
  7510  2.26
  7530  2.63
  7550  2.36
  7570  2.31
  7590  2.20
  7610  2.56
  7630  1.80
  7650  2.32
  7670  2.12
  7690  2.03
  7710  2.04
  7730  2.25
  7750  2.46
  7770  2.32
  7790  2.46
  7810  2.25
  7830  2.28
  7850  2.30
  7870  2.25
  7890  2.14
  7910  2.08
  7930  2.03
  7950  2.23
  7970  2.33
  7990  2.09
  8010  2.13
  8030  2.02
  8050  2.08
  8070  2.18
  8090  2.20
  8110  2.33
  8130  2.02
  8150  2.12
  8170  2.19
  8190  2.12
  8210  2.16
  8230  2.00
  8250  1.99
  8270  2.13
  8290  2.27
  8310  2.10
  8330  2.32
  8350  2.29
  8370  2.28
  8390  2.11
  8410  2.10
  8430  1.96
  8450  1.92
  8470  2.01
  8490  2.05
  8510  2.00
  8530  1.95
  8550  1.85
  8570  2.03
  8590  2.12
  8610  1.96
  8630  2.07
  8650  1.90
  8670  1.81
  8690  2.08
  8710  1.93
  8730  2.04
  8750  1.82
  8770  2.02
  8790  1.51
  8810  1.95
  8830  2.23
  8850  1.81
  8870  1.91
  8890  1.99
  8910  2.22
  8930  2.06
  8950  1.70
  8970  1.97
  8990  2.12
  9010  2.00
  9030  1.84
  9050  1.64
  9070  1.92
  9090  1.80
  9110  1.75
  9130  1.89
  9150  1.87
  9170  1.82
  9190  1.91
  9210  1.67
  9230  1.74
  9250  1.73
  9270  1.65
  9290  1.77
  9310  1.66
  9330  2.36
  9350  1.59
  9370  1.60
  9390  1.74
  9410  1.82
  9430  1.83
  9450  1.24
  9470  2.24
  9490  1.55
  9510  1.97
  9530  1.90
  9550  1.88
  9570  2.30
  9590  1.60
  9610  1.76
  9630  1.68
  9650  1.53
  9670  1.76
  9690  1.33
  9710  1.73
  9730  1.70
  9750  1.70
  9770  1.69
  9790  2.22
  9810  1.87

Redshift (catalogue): 0.105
